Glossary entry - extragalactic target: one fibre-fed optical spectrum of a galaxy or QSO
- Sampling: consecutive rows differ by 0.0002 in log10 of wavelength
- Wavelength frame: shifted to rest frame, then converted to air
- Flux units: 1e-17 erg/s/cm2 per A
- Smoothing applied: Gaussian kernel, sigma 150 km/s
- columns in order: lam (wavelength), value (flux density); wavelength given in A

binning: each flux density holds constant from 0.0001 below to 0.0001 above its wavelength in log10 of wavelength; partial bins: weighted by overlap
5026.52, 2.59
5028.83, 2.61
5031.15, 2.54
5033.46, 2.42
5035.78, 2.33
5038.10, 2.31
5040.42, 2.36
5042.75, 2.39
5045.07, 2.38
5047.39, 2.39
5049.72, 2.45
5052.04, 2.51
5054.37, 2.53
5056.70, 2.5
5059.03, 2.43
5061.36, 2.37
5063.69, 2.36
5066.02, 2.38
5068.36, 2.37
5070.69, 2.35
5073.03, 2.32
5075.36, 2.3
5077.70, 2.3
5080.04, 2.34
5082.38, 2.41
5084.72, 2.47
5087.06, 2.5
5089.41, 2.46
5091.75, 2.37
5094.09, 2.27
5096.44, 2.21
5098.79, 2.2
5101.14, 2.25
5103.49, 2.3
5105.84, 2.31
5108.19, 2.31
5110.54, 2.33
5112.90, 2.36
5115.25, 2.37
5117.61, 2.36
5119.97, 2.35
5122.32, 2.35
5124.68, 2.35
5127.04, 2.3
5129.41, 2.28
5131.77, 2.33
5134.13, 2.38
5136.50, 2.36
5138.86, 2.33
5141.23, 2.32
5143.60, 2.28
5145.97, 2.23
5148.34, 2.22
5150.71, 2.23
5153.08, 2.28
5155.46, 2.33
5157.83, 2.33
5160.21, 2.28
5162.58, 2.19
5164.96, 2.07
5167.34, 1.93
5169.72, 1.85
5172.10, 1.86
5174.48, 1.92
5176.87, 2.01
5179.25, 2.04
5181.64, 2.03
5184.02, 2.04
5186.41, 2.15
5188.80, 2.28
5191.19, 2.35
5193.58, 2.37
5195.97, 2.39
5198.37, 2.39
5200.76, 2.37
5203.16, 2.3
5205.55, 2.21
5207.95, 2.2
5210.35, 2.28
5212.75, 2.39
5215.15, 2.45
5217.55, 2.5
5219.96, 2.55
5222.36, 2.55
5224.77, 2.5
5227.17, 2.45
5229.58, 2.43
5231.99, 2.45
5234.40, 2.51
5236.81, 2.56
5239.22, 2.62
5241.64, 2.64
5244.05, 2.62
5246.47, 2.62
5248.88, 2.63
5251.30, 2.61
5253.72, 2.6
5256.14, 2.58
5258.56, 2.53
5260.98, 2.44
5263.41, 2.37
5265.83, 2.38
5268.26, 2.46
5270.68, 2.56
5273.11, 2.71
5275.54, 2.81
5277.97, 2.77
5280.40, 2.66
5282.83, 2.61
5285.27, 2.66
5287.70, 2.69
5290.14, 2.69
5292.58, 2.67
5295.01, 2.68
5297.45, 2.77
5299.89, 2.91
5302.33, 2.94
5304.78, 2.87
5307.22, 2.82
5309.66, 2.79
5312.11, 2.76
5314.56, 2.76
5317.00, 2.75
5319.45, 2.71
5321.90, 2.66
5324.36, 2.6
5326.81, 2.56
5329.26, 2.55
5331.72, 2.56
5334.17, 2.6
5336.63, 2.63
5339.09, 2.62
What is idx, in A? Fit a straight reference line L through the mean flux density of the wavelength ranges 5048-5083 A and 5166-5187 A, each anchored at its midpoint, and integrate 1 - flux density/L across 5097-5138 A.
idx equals -2.32 A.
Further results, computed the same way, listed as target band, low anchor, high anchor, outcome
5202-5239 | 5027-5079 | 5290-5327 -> 2.9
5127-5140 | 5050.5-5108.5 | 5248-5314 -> 0.6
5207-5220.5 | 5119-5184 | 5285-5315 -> 0.3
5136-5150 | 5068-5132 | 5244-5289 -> 0.7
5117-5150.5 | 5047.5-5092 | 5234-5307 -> 2.3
